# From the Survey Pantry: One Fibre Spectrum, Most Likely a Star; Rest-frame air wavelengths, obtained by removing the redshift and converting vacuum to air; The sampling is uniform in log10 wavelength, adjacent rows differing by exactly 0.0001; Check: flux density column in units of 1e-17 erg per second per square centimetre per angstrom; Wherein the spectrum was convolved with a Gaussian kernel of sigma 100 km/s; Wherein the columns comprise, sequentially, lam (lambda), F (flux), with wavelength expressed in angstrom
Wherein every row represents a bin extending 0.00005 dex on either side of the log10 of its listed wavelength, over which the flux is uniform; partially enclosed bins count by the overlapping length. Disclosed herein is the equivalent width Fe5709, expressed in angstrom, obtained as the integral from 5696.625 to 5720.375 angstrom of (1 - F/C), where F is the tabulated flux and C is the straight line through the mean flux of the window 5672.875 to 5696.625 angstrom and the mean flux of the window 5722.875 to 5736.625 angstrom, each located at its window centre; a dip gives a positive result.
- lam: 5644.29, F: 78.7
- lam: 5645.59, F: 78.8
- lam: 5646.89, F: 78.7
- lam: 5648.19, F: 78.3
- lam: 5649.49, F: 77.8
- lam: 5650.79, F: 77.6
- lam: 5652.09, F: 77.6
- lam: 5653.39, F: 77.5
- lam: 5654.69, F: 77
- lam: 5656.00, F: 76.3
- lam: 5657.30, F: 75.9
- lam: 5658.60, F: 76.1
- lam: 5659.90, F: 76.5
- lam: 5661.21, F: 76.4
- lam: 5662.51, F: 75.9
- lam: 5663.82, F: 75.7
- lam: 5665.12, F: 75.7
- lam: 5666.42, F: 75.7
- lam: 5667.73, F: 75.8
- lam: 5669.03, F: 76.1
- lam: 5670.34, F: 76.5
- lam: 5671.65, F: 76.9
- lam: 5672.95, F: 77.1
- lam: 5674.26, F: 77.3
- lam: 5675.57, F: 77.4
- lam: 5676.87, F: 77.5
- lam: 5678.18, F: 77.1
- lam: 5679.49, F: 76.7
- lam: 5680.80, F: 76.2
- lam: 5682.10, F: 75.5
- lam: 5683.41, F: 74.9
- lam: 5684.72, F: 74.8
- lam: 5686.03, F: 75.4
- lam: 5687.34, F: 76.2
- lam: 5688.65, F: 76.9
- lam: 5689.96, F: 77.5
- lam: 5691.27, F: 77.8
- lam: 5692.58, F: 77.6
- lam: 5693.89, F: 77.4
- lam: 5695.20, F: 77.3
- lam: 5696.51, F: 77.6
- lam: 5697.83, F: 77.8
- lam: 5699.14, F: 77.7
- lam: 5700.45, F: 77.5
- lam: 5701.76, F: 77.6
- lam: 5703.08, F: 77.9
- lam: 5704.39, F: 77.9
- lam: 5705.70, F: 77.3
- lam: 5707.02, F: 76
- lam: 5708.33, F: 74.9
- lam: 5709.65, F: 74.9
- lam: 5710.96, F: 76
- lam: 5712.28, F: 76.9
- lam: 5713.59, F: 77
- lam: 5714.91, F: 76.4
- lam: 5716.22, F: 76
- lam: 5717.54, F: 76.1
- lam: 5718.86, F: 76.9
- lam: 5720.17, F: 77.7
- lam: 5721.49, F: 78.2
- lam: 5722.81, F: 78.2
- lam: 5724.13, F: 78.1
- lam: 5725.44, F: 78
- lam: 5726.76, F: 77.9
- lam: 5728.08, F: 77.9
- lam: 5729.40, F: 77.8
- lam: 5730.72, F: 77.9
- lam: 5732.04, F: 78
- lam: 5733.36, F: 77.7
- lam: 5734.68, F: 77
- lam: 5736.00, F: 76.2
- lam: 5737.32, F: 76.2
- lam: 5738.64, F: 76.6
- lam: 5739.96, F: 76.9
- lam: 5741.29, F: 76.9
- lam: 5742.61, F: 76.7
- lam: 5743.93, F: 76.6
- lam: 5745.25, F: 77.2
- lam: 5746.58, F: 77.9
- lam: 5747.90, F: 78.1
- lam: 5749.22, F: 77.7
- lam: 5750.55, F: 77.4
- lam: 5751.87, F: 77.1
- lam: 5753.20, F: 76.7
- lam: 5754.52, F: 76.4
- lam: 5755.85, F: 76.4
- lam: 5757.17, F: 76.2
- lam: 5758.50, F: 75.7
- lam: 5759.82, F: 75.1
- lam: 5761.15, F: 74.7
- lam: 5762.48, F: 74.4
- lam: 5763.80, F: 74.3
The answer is 0.1 angstrom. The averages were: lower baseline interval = 76.7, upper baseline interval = 77.7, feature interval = 76.8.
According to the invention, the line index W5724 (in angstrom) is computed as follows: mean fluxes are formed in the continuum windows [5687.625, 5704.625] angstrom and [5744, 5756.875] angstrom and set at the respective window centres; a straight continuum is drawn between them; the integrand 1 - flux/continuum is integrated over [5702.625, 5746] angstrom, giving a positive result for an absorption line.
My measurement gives 0.2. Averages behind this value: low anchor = 77.5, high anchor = 77.2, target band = 77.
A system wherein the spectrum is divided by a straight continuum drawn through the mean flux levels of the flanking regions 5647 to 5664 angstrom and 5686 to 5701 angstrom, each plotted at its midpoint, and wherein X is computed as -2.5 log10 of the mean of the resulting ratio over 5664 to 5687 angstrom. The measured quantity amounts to 0.012 mag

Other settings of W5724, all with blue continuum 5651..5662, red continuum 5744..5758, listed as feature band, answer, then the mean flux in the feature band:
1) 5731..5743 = 0.01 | 76.9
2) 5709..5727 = -0.02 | 77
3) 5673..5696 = 0.03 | 76.7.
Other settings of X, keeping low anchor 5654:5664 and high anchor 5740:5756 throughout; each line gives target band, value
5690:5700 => -0.01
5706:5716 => 0.01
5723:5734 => -0.01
